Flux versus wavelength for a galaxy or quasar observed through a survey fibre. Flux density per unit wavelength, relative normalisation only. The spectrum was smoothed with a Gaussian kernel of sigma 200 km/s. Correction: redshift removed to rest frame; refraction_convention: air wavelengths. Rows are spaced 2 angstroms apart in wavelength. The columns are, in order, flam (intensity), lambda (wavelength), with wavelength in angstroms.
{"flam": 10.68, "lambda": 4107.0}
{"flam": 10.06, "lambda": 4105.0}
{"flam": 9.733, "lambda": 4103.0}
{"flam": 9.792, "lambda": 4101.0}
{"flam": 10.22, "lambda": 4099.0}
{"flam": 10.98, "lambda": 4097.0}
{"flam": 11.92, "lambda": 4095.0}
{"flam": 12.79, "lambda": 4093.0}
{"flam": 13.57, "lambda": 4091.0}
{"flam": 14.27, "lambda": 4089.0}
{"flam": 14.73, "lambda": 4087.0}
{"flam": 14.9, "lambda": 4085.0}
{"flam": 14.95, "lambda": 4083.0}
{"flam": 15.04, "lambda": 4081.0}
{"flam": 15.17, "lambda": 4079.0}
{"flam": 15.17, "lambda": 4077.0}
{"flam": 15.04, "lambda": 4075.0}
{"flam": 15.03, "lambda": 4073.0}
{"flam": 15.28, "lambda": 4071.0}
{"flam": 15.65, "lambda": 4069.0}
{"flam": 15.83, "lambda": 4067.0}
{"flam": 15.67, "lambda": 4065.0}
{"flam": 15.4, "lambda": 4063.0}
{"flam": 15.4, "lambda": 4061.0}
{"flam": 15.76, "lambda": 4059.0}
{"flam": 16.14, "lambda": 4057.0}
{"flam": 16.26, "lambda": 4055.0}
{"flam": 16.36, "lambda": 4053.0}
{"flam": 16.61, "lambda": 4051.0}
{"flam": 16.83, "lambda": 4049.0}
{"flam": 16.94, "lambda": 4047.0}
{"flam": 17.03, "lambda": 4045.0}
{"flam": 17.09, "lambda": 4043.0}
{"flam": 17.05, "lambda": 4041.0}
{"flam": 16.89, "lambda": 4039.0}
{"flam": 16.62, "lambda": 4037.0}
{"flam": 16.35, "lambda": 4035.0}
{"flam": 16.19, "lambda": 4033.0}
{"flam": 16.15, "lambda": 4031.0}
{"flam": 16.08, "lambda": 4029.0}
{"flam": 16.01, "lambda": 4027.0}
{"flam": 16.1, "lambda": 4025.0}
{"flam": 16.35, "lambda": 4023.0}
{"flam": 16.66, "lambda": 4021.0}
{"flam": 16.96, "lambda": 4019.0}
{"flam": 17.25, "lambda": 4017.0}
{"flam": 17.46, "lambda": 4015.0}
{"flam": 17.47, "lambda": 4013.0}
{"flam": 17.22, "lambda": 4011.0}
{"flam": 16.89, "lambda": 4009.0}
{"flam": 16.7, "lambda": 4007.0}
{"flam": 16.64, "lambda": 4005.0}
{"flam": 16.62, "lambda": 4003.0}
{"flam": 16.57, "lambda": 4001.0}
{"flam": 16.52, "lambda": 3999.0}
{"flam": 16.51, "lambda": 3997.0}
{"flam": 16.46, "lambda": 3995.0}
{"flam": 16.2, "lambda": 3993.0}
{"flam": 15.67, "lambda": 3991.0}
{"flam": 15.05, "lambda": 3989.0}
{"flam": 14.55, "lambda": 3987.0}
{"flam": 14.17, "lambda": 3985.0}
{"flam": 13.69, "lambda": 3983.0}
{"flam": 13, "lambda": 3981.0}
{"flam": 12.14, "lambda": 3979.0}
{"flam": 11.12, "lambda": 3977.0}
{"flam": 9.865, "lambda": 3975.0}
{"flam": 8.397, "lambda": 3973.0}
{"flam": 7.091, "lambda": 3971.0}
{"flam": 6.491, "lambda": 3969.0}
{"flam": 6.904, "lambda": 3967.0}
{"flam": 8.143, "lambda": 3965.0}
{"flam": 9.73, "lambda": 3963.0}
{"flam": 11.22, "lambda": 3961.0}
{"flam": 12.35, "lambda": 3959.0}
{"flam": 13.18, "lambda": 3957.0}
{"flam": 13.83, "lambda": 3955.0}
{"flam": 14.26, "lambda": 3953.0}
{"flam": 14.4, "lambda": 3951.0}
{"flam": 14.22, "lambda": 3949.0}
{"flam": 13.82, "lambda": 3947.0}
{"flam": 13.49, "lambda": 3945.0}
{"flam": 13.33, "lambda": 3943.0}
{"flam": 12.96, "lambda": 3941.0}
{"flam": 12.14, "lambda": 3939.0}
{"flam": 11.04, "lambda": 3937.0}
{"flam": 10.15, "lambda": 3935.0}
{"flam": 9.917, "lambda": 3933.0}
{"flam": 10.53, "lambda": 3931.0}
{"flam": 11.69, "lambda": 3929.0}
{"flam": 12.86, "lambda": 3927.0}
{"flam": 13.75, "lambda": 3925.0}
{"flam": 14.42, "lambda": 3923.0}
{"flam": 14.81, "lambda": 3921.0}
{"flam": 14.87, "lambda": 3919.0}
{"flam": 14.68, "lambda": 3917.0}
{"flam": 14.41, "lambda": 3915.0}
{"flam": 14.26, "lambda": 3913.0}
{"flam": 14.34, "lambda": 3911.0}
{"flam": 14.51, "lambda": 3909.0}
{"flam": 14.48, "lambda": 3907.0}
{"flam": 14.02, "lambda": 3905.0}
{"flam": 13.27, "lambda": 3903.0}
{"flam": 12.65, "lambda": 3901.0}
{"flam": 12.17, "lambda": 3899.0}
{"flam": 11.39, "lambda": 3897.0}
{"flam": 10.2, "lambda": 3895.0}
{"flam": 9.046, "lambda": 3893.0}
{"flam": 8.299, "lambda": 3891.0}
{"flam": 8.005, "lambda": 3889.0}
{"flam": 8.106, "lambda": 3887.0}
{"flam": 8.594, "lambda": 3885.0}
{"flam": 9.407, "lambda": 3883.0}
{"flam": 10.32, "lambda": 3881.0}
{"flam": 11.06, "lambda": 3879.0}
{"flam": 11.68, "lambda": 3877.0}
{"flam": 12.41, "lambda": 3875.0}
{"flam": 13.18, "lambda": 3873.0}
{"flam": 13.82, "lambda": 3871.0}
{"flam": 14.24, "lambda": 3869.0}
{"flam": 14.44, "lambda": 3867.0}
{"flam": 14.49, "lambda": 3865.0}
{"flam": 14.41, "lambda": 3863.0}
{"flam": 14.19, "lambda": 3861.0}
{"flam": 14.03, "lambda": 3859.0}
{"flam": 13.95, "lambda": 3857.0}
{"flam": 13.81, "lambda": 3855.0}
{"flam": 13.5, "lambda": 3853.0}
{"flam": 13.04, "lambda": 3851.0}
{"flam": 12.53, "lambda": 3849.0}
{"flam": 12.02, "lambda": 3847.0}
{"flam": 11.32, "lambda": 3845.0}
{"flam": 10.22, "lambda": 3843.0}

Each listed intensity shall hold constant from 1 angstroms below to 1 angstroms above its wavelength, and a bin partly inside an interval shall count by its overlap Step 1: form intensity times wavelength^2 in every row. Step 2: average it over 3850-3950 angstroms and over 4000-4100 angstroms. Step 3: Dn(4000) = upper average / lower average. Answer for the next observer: 1.35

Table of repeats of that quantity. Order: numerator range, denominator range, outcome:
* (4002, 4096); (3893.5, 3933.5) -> 1.30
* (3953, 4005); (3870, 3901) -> 1.26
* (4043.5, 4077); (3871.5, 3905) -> 1.62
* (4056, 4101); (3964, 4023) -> 1.06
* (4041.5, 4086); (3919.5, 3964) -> 1.33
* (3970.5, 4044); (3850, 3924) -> 1.29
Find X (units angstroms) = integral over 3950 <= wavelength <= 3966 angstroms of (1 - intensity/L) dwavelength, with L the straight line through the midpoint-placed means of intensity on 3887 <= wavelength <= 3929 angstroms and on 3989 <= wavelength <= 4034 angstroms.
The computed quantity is 2.6 angstroms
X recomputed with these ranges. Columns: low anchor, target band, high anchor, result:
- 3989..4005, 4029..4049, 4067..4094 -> -1.47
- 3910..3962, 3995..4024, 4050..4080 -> -4.53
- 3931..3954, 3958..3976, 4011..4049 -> 6.31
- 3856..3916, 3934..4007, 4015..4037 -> 9.69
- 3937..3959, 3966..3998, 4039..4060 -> 4.88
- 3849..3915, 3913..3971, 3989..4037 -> 8.13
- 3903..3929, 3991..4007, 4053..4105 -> -2.62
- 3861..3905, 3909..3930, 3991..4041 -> -1.73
